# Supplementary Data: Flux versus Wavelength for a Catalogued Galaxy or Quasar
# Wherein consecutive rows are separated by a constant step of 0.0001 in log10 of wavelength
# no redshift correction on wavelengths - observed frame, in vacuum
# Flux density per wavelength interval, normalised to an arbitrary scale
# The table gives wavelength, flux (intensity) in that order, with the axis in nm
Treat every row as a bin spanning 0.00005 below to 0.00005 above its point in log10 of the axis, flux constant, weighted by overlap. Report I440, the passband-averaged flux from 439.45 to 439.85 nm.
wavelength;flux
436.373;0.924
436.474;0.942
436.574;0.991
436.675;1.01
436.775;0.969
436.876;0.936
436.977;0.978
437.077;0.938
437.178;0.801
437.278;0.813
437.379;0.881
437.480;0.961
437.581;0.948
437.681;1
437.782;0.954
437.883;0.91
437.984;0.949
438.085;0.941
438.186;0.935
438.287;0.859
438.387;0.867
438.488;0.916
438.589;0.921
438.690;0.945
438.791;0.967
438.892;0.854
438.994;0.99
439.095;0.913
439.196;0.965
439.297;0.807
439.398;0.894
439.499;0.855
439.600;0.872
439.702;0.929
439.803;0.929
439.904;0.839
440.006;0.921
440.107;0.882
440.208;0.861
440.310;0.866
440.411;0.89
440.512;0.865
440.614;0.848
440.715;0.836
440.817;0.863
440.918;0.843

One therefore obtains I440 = 0.895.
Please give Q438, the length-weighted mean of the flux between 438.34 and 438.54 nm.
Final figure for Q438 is 0.892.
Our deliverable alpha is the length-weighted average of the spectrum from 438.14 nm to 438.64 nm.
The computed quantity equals 0.901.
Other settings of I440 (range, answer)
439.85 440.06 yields 0.881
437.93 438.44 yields 0.911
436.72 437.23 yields 0.926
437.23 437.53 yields 0.884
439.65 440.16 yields 0.899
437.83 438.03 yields 0.928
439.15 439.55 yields 0.881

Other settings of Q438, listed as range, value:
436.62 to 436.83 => 0.987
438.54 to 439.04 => 0.933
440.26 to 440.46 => 0.88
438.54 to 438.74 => 0.933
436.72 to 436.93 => 0.953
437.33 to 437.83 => 0.949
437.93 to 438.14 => 0.942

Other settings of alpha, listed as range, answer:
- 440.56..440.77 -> 0.84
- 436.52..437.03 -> 0.977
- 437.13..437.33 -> 0.809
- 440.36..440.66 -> 0.869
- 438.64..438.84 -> 0.956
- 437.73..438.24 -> 0.936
